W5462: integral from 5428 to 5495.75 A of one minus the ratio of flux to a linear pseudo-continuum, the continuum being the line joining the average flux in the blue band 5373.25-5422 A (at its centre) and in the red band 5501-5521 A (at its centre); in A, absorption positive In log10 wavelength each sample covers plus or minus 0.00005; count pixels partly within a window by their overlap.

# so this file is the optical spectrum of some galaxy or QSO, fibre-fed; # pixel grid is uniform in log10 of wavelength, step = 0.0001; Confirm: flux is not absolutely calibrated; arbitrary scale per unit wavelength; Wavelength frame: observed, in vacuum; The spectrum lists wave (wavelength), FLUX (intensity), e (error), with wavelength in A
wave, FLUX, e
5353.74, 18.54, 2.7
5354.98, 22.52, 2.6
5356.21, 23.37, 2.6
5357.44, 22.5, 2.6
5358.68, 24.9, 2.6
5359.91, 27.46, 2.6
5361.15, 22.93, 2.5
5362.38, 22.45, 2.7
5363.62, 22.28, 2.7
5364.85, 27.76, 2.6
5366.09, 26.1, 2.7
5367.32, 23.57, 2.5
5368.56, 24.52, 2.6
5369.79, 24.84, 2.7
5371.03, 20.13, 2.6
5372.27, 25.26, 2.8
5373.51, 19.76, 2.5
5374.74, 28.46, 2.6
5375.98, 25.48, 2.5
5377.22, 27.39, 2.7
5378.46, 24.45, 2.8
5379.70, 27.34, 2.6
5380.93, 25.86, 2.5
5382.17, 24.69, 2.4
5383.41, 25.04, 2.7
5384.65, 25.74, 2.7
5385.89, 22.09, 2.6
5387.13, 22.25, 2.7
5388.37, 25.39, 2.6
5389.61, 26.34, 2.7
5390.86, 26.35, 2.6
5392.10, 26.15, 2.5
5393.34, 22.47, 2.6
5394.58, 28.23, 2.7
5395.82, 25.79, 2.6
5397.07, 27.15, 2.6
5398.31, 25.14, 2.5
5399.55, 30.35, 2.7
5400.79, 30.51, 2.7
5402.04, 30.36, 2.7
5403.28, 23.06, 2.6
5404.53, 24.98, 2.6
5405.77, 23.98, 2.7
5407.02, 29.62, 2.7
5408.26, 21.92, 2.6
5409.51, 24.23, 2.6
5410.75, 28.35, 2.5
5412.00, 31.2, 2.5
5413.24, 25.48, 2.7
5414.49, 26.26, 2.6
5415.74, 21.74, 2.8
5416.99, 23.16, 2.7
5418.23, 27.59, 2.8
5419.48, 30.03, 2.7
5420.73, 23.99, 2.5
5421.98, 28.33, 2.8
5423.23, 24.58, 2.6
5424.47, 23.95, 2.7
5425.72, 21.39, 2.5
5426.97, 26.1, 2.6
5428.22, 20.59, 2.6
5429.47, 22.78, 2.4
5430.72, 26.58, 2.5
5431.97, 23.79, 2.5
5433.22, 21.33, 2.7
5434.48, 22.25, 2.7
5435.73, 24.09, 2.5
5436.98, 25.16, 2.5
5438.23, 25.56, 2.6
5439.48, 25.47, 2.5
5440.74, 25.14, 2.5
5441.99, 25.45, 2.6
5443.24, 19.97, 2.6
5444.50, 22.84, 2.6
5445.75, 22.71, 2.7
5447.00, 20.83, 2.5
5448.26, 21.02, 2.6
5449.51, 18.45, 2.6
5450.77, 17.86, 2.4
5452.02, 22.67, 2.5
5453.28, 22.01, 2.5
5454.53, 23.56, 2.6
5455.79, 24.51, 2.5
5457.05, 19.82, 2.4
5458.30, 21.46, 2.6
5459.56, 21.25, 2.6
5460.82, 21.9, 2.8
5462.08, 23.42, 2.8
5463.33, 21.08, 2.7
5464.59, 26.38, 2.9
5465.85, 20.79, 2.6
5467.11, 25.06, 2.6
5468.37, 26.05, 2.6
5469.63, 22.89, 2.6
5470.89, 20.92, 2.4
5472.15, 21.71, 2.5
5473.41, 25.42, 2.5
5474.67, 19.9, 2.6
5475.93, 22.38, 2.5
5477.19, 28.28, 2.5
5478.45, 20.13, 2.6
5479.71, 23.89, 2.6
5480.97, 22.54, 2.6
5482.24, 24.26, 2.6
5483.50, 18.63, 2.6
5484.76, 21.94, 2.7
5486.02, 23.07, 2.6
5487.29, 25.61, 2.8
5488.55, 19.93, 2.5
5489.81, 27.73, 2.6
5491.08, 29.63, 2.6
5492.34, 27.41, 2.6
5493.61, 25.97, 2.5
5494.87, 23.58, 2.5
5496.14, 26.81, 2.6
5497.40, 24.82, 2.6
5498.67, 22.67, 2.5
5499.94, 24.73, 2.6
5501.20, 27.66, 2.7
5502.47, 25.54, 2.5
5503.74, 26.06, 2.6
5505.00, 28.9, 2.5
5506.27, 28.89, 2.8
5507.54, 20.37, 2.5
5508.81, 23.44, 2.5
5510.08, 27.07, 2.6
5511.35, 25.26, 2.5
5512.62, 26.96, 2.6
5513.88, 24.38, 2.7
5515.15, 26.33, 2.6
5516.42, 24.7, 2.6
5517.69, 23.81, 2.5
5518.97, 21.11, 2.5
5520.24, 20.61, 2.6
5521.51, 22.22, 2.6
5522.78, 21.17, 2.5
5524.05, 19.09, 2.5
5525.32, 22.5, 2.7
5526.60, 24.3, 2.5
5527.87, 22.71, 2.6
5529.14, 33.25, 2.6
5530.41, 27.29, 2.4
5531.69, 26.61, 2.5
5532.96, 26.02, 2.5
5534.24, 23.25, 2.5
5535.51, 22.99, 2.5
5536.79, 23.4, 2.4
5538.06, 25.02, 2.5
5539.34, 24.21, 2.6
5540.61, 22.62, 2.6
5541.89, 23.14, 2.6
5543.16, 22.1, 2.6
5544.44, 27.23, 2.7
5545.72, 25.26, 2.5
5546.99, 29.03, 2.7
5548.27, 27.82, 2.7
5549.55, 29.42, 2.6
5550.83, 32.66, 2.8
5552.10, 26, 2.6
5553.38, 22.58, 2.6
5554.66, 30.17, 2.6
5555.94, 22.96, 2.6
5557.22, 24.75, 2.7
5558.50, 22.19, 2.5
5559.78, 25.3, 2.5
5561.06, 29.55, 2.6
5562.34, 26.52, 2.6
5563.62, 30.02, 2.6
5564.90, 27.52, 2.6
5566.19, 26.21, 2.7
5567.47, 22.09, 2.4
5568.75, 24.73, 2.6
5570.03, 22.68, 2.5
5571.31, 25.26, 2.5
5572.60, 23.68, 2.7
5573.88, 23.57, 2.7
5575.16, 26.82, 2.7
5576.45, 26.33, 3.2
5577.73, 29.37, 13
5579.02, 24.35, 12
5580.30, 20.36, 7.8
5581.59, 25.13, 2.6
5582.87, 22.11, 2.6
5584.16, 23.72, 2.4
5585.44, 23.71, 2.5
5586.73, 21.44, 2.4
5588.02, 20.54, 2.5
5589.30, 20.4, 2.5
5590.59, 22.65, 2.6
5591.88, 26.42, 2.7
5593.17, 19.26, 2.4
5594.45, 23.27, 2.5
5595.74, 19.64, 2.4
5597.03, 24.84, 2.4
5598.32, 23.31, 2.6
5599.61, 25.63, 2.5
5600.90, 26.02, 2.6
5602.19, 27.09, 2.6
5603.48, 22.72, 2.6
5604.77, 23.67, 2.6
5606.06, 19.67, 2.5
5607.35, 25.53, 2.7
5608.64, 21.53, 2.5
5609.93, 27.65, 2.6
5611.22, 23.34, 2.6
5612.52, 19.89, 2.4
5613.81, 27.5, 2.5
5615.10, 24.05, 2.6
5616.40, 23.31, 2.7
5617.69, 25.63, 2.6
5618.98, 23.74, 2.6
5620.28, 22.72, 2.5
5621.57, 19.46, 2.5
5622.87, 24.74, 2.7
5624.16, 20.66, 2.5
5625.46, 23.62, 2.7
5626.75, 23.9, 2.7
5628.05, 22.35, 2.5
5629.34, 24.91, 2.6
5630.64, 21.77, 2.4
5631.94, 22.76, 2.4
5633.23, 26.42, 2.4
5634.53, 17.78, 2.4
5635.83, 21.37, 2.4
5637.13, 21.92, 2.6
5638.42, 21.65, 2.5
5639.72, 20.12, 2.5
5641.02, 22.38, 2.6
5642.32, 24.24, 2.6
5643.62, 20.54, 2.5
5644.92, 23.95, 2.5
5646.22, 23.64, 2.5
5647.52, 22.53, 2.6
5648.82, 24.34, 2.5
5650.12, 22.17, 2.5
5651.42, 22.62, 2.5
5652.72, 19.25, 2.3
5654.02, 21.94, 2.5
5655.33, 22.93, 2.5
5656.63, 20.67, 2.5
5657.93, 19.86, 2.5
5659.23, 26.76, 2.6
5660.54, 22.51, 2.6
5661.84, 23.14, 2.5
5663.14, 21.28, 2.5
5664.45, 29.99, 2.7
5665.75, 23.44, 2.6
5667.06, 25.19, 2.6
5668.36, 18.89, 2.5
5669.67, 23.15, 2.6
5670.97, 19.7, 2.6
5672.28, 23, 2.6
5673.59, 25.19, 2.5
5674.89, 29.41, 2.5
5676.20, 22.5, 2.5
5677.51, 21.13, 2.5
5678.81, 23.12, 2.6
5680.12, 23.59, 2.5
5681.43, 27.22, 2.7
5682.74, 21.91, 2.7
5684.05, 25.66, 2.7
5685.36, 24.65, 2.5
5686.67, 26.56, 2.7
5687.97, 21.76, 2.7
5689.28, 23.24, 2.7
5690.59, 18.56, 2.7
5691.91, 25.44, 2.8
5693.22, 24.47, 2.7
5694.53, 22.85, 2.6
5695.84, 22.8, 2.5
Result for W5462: 6.0 A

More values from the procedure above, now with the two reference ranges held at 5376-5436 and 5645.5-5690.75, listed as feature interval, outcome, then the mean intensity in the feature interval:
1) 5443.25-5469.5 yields 3.0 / 22.1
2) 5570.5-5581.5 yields -0.4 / 24.9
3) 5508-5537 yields 0.2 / 24.3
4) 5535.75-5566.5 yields -2.3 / 26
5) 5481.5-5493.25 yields 0.2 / 24.3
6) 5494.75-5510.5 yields -0.5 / 25.5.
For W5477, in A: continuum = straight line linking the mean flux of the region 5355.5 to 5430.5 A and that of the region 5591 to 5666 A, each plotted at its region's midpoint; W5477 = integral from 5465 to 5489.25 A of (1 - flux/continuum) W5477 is 1.6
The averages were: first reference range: 25.2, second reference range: 23.1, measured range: 22.9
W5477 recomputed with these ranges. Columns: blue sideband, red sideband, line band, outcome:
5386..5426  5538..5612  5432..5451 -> 2.21 A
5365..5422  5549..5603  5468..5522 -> 1.87 A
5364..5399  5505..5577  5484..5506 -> -0.27 A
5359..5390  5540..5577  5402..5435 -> -0.07 A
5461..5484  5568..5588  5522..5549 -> -1.22 A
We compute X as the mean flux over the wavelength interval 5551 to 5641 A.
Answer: 23.8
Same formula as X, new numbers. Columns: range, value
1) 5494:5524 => 24.6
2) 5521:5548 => 24.5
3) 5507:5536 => 24.2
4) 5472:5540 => 24.4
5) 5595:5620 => 23.9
